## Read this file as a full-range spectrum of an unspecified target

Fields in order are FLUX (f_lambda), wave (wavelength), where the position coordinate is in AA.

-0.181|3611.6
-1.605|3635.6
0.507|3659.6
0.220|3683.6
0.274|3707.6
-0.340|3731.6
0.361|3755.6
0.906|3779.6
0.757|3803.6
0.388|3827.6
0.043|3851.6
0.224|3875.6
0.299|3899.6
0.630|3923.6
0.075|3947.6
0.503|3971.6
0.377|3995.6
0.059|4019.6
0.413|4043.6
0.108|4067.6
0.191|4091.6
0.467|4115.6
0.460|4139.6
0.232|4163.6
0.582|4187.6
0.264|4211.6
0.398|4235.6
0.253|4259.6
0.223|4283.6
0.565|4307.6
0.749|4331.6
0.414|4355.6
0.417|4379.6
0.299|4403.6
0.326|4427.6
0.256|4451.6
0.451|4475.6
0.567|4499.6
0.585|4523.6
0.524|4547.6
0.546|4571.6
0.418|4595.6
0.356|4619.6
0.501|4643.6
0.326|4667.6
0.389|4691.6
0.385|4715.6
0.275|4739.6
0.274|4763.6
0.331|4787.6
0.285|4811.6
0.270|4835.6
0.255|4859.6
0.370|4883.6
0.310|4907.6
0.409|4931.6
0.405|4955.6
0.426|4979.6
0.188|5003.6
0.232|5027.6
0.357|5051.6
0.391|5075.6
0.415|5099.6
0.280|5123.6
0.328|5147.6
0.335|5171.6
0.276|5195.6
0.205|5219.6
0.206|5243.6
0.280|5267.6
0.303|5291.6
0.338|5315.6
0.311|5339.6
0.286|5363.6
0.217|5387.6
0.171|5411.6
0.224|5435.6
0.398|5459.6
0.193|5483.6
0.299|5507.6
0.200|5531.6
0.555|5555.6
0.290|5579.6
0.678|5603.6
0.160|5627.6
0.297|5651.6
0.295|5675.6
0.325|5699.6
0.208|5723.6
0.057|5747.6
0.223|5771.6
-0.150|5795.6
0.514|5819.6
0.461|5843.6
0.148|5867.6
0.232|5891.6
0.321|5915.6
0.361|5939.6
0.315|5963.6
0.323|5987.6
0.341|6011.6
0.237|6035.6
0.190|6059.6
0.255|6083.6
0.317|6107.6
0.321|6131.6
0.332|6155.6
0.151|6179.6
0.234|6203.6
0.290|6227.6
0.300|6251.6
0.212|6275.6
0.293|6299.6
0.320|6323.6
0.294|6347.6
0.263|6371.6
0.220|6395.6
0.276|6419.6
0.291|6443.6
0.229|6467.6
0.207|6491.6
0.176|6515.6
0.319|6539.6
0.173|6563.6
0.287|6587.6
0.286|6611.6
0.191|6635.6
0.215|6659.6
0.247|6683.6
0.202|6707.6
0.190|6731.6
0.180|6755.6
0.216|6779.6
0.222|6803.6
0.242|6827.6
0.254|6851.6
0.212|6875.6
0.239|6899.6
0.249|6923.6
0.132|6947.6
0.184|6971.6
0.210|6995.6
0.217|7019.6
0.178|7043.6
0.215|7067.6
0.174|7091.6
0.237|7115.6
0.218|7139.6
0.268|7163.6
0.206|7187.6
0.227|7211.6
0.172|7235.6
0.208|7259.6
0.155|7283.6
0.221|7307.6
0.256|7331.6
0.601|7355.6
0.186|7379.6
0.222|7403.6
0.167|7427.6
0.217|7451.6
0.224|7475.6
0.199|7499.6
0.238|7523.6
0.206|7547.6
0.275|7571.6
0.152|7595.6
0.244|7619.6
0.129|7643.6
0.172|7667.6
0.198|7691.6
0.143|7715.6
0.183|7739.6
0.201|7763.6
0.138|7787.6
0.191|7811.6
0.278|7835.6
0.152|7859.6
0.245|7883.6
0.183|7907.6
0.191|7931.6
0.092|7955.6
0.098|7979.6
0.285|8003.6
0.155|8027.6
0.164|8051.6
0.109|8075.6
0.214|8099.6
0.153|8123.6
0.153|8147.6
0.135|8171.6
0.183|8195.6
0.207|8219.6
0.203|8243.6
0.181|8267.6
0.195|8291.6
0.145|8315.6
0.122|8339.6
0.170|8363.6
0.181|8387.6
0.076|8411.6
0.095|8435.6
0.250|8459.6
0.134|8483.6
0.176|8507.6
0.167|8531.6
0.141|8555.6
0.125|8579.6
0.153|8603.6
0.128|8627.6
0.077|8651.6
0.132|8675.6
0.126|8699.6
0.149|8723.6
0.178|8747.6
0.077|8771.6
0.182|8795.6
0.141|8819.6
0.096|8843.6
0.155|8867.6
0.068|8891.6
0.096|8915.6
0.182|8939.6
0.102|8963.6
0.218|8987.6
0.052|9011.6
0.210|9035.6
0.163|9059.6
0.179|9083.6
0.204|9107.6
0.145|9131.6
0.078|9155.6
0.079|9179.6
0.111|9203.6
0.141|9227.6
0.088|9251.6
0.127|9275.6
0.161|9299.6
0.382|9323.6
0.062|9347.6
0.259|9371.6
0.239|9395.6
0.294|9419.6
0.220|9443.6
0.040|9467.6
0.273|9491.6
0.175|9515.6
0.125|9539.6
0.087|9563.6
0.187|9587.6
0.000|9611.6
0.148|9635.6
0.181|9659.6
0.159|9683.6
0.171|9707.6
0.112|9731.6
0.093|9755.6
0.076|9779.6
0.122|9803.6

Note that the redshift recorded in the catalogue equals 0.120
